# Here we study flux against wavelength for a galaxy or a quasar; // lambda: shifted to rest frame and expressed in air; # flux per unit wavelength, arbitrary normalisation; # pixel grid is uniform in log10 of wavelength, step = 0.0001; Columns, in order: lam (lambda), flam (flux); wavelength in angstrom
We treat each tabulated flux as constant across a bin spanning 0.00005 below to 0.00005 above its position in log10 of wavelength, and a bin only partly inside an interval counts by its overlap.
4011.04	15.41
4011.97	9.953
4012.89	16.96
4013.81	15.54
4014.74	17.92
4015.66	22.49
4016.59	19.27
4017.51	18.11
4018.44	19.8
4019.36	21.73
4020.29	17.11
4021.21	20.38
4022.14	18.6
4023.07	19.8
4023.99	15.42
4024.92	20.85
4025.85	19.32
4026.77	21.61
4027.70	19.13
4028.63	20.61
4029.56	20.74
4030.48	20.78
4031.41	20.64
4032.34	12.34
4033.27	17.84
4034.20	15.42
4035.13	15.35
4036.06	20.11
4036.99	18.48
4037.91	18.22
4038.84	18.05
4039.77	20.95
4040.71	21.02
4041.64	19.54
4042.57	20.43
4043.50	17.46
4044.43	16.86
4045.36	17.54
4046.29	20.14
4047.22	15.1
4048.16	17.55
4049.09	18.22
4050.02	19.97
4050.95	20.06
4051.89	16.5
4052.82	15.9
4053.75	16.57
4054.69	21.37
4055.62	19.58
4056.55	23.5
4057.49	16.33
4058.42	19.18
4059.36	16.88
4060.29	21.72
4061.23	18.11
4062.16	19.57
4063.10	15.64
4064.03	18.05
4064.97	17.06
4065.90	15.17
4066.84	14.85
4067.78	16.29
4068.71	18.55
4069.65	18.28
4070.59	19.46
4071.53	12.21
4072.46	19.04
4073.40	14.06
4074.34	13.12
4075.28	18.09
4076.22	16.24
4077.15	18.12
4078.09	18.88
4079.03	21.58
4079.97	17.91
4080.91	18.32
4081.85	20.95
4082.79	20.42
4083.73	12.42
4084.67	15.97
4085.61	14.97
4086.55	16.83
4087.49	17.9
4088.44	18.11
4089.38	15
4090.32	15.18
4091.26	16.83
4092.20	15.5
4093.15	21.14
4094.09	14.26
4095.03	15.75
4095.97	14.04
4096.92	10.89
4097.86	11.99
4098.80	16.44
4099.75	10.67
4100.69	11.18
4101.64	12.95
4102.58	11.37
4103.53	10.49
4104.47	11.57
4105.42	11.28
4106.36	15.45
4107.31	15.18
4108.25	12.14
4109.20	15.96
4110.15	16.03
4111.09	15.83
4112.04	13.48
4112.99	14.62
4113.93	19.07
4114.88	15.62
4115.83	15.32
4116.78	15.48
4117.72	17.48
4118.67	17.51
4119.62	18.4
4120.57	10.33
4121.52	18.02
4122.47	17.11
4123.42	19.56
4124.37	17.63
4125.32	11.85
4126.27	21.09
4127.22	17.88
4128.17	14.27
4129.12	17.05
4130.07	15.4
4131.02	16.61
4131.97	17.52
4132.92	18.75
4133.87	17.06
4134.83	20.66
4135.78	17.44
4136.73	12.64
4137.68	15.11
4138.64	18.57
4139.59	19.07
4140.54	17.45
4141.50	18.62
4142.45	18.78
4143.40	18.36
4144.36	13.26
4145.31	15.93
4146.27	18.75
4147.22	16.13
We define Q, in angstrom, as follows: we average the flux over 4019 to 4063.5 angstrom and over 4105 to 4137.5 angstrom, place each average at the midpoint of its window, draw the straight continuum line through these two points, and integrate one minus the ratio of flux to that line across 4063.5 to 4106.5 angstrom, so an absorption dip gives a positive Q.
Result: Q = 4.0 angstrom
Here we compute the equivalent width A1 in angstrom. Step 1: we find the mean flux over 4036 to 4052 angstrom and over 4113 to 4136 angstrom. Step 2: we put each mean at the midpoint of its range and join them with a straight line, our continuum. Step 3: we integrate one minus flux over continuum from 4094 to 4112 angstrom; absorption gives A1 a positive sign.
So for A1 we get 4.20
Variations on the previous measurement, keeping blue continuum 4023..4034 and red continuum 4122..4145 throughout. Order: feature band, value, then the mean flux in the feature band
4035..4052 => 0.10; 18.6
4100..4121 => 3.80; 14.4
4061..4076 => 1.31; 16.7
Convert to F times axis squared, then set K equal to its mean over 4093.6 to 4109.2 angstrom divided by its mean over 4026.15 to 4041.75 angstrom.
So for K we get 0.71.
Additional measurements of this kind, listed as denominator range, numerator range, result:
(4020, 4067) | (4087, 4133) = 0.86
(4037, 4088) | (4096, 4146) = 0.90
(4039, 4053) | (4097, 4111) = 0.73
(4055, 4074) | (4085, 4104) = 0.84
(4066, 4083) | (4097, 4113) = 0.77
